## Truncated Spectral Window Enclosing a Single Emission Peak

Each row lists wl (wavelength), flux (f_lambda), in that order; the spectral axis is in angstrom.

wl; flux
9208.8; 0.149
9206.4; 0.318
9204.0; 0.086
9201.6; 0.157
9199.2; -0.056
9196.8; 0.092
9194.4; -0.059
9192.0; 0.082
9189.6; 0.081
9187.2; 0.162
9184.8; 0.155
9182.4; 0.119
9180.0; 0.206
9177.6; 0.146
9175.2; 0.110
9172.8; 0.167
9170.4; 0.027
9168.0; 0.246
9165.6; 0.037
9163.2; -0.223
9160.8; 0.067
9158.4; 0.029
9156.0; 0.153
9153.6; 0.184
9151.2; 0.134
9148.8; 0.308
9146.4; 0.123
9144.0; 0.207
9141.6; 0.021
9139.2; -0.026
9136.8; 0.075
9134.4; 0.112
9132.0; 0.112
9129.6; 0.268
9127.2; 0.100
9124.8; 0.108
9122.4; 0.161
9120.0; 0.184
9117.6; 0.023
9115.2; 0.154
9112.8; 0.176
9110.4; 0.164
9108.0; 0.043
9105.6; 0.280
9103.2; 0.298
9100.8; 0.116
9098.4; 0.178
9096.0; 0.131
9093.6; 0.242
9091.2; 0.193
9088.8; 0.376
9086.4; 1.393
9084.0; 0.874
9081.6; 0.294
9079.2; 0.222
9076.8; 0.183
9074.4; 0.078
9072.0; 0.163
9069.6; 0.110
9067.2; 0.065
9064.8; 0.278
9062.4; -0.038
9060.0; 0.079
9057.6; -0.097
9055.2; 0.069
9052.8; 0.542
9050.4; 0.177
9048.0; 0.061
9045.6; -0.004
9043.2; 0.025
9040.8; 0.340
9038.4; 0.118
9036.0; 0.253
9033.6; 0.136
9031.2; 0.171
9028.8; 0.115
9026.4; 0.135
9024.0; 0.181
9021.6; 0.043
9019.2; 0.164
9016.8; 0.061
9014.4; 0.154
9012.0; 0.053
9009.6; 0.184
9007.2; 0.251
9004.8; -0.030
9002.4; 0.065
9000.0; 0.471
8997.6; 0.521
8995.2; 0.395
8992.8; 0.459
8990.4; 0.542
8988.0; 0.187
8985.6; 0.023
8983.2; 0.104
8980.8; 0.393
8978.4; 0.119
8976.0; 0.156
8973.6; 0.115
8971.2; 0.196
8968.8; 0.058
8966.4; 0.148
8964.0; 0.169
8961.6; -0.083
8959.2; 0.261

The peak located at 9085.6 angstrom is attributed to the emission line [O III]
